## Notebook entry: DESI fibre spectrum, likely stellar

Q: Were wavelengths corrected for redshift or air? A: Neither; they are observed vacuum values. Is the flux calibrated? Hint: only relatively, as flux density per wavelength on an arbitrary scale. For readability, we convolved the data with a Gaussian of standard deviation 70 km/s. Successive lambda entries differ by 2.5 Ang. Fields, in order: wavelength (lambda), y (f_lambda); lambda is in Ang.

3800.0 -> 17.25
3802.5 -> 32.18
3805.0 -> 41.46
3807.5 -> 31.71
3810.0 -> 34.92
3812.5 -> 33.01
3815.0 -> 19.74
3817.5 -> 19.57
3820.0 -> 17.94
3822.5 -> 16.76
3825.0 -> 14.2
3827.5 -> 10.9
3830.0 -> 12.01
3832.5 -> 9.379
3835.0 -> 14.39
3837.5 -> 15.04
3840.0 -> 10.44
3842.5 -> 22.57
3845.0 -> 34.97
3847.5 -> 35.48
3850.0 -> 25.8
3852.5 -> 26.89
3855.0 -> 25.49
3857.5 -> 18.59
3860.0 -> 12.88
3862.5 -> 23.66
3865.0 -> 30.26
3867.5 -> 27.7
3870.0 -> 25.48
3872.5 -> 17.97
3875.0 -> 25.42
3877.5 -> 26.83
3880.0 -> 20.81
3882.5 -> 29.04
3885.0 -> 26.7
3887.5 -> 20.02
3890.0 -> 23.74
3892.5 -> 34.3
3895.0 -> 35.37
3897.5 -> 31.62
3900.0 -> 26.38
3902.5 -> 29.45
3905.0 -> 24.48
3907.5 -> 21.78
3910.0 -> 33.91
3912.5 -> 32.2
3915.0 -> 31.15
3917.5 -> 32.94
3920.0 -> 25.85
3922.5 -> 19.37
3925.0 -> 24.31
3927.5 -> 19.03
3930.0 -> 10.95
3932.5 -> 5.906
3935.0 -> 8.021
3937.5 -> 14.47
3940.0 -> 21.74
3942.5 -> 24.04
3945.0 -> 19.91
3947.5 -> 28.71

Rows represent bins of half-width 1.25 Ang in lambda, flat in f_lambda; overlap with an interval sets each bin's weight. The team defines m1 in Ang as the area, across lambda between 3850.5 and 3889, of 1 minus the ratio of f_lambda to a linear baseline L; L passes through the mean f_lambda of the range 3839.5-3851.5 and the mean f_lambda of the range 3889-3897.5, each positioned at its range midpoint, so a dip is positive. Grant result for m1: 6.9 Ang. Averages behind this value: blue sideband 26.8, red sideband 31.4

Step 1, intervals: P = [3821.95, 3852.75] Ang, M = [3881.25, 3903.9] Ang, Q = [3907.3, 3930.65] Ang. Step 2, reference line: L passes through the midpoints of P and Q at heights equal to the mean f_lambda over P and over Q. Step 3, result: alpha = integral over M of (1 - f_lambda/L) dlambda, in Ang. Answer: -4.80 Ang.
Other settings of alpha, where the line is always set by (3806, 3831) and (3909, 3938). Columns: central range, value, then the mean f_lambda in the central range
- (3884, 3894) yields -2.3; 26.4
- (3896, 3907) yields -3.2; 27.7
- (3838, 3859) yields -3.0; 24.5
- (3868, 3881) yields -1.3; 23.6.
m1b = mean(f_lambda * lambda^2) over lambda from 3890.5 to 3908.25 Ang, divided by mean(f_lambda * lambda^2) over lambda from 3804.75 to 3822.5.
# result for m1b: 1.1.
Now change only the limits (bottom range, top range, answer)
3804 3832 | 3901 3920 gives 1.37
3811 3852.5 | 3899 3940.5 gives 1.18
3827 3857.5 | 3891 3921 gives 1.51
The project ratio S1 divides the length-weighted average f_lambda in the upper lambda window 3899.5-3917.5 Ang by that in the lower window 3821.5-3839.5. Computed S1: 2.21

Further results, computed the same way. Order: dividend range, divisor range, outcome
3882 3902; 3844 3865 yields 1.11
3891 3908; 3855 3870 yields 1.27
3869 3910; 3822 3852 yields 1.41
